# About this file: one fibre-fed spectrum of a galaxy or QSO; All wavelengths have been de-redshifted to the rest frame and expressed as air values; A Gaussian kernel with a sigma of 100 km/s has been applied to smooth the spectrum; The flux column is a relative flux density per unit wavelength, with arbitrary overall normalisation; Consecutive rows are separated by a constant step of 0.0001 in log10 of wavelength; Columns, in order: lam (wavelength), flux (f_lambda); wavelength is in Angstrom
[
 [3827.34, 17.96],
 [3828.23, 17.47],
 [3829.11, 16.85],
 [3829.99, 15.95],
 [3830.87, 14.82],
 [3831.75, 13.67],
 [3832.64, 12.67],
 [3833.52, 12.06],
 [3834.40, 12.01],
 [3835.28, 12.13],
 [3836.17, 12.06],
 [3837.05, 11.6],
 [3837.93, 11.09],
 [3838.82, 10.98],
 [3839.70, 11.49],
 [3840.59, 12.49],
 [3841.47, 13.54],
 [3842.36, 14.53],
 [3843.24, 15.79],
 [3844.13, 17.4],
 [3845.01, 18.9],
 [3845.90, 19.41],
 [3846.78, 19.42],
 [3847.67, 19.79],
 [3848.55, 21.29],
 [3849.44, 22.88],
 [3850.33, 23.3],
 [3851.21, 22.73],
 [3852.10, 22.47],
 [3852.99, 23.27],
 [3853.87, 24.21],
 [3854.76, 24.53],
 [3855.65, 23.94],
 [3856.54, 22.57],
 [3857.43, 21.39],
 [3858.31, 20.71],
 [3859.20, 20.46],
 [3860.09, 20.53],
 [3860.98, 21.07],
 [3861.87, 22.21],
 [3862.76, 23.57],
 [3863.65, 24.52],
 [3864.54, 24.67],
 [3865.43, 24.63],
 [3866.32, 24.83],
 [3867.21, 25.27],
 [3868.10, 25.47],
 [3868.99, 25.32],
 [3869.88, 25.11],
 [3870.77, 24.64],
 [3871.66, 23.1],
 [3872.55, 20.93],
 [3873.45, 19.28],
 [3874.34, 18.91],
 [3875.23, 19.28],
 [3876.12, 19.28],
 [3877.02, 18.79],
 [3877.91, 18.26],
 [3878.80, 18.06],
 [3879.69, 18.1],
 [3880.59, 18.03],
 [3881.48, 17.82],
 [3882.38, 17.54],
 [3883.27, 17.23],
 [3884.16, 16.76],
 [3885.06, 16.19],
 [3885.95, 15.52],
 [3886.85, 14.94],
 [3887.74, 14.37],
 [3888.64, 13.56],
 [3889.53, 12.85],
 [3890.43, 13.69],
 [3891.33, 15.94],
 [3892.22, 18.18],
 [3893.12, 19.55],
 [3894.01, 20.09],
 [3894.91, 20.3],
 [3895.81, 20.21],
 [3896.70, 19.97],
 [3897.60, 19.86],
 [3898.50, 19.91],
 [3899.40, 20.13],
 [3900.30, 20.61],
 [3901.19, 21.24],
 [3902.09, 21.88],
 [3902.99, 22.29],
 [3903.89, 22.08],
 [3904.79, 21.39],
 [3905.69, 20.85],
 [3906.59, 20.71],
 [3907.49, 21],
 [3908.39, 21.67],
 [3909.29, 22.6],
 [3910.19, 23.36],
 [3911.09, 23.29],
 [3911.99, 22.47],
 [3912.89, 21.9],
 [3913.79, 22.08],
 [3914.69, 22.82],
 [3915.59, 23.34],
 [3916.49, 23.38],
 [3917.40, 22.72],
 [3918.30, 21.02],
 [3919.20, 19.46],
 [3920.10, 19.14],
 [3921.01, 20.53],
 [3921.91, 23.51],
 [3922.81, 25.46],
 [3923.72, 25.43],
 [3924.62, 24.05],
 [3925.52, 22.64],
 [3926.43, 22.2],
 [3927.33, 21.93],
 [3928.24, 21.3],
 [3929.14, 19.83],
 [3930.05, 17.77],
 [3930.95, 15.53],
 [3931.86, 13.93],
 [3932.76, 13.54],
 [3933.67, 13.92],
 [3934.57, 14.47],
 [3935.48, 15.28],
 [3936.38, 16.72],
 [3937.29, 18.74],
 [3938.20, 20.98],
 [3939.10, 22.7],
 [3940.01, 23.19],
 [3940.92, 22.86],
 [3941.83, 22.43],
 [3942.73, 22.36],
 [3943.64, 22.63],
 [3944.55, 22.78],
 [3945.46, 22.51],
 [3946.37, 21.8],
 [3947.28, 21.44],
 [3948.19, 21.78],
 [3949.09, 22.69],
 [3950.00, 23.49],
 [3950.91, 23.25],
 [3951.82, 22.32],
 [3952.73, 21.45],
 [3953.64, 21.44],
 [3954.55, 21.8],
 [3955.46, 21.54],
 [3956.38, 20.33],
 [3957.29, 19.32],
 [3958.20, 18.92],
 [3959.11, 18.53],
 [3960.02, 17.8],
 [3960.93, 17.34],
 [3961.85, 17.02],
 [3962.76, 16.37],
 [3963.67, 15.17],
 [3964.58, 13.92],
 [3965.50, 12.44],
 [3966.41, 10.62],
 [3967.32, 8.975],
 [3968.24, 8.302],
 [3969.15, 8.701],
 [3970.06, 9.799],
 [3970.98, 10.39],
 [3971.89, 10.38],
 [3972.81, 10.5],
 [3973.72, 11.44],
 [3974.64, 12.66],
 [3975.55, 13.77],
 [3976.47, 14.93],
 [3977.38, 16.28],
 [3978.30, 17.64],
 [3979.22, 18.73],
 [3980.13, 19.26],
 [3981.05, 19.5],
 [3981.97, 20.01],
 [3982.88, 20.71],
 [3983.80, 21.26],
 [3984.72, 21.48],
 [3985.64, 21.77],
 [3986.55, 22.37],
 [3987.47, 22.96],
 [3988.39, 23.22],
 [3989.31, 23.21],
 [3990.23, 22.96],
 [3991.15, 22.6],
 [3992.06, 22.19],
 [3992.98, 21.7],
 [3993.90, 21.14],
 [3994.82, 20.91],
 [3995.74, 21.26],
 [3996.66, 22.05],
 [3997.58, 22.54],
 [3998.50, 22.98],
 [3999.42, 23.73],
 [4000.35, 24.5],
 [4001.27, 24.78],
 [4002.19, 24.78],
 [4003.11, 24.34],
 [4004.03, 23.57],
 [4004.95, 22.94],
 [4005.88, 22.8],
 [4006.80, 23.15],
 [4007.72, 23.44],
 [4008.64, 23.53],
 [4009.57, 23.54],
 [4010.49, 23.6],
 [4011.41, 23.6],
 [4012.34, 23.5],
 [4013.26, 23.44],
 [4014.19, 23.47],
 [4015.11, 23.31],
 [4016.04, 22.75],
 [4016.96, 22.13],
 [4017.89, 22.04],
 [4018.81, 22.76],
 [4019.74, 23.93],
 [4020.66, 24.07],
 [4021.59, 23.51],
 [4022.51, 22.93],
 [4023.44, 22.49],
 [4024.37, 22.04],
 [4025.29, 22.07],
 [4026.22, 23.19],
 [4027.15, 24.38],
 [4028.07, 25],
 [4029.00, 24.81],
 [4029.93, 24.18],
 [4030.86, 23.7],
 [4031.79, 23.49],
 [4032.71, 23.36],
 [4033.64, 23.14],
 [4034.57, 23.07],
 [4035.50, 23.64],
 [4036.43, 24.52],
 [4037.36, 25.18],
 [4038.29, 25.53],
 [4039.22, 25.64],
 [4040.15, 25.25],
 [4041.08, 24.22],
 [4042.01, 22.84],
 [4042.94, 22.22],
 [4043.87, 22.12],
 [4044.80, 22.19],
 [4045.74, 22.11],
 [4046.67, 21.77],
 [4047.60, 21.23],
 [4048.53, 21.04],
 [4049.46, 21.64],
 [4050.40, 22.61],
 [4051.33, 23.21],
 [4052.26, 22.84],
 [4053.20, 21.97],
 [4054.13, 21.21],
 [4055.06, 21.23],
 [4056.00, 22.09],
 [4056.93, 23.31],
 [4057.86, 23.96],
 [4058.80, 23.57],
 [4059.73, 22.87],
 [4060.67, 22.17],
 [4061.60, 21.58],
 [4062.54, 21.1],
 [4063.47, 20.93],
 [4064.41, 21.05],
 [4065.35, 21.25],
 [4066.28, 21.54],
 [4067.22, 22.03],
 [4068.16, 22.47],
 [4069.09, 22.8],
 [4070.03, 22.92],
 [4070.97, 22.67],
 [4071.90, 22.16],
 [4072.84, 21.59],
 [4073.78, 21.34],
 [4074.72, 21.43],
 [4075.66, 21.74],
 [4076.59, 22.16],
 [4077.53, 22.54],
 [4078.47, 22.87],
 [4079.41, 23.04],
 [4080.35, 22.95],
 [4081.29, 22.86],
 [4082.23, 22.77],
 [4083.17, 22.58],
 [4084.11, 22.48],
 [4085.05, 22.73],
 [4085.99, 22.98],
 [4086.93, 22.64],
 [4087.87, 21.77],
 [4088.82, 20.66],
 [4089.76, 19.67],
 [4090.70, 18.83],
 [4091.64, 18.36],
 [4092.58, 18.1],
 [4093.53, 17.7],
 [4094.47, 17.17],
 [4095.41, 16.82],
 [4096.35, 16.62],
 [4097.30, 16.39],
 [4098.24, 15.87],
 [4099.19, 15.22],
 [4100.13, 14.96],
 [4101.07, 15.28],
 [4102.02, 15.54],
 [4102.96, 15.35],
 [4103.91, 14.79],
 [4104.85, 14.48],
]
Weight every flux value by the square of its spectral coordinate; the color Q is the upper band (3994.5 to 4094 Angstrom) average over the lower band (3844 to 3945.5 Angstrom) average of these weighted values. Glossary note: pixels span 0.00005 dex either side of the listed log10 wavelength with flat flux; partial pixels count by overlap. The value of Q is 1.19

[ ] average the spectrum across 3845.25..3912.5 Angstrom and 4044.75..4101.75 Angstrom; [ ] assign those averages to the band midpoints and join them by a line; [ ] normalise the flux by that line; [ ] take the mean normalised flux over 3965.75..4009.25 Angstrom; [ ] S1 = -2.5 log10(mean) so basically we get 0.092 mag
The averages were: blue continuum 20.6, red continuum 21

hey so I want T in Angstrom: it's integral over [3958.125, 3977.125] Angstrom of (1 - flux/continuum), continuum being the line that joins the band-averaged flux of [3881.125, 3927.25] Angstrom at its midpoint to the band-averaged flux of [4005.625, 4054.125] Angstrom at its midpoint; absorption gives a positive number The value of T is 7.5 Angstrom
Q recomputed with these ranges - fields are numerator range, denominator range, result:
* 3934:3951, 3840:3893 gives 1.10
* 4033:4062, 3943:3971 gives 1.33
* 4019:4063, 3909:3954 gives 1.15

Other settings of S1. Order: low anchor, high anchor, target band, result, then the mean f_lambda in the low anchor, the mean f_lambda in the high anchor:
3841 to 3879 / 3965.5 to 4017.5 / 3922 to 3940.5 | 0.05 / 21.4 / 19.8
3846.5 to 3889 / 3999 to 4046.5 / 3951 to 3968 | 0.27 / 20.9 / 23.5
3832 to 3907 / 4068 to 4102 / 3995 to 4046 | -0.17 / 19.2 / 20.3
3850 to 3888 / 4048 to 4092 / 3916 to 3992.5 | 0.13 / 21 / 22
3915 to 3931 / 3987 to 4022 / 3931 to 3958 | 0.09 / 21.8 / 23.1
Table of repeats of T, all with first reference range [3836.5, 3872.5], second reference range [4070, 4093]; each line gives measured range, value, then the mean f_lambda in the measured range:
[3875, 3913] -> 3.2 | 19.1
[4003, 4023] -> -1.7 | 23.3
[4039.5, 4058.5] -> -0.8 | 22.5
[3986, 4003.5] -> -1.3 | 22.8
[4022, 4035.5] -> -1.2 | 23.4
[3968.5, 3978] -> 4.2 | 11.9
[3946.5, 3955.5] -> -0.4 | 22.2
